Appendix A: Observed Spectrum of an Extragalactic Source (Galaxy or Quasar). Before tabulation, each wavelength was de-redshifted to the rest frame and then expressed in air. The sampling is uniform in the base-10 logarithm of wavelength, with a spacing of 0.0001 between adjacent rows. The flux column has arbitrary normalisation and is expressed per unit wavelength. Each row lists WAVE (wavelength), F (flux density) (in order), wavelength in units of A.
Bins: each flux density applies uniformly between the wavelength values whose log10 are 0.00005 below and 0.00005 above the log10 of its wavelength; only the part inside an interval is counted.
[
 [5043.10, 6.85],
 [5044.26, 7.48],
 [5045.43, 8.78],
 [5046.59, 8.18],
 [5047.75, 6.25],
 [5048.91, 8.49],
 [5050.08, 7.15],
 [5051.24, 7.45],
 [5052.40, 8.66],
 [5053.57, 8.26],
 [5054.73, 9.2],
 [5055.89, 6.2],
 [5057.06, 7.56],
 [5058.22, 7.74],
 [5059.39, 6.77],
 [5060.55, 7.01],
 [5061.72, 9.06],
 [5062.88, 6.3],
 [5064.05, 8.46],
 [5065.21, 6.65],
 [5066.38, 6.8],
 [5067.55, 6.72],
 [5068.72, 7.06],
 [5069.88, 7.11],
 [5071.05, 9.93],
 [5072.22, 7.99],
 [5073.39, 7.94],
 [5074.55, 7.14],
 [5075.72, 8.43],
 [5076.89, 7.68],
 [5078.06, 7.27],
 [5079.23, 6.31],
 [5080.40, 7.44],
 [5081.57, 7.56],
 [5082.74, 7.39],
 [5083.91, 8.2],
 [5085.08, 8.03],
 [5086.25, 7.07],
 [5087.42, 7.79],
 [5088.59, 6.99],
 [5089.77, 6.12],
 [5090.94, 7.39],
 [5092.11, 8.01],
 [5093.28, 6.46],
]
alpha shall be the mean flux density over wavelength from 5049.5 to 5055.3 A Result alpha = 8.15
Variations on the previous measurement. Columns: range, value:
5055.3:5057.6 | 6.87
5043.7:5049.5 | 7.82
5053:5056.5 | 7.89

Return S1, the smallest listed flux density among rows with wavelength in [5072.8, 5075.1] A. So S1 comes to 7.14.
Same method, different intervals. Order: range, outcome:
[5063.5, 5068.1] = 6.65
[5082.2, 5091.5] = 6.12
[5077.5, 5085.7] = 6.31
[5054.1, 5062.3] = 6.2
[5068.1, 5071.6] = 7.06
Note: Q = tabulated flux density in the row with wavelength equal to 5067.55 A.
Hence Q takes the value 6.72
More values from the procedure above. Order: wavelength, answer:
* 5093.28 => 6.46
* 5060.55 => 7.01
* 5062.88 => 6.3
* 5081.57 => 7.56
